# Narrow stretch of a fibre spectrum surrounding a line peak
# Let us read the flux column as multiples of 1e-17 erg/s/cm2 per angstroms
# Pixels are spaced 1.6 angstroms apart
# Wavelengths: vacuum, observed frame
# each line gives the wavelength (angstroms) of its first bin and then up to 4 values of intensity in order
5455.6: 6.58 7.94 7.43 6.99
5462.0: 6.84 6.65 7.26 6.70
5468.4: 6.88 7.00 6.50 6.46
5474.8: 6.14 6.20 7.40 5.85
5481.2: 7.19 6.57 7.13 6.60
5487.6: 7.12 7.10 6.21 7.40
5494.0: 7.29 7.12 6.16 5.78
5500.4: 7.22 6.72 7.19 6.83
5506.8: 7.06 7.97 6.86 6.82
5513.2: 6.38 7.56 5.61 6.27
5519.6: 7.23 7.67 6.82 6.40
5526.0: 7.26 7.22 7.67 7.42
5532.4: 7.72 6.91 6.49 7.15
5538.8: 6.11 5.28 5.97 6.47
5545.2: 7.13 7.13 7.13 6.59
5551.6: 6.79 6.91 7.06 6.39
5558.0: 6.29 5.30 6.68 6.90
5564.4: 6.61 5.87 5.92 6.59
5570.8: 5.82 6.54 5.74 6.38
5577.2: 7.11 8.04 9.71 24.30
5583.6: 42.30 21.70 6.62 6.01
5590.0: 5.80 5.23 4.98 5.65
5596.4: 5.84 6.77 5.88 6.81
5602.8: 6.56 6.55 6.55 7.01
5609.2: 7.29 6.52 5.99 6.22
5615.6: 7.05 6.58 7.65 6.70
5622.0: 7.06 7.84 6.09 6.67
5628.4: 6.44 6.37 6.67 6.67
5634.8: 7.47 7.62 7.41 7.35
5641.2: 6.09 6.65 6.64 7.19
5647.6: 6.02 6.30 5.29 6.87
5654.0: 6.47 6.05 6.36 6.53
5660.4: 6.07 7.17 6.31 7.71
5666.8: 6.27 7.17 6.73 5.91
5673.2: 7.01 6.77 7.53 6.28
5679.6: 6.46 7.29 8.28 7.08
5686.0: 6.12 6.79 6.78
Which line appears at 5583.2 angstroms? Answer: Hbeta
